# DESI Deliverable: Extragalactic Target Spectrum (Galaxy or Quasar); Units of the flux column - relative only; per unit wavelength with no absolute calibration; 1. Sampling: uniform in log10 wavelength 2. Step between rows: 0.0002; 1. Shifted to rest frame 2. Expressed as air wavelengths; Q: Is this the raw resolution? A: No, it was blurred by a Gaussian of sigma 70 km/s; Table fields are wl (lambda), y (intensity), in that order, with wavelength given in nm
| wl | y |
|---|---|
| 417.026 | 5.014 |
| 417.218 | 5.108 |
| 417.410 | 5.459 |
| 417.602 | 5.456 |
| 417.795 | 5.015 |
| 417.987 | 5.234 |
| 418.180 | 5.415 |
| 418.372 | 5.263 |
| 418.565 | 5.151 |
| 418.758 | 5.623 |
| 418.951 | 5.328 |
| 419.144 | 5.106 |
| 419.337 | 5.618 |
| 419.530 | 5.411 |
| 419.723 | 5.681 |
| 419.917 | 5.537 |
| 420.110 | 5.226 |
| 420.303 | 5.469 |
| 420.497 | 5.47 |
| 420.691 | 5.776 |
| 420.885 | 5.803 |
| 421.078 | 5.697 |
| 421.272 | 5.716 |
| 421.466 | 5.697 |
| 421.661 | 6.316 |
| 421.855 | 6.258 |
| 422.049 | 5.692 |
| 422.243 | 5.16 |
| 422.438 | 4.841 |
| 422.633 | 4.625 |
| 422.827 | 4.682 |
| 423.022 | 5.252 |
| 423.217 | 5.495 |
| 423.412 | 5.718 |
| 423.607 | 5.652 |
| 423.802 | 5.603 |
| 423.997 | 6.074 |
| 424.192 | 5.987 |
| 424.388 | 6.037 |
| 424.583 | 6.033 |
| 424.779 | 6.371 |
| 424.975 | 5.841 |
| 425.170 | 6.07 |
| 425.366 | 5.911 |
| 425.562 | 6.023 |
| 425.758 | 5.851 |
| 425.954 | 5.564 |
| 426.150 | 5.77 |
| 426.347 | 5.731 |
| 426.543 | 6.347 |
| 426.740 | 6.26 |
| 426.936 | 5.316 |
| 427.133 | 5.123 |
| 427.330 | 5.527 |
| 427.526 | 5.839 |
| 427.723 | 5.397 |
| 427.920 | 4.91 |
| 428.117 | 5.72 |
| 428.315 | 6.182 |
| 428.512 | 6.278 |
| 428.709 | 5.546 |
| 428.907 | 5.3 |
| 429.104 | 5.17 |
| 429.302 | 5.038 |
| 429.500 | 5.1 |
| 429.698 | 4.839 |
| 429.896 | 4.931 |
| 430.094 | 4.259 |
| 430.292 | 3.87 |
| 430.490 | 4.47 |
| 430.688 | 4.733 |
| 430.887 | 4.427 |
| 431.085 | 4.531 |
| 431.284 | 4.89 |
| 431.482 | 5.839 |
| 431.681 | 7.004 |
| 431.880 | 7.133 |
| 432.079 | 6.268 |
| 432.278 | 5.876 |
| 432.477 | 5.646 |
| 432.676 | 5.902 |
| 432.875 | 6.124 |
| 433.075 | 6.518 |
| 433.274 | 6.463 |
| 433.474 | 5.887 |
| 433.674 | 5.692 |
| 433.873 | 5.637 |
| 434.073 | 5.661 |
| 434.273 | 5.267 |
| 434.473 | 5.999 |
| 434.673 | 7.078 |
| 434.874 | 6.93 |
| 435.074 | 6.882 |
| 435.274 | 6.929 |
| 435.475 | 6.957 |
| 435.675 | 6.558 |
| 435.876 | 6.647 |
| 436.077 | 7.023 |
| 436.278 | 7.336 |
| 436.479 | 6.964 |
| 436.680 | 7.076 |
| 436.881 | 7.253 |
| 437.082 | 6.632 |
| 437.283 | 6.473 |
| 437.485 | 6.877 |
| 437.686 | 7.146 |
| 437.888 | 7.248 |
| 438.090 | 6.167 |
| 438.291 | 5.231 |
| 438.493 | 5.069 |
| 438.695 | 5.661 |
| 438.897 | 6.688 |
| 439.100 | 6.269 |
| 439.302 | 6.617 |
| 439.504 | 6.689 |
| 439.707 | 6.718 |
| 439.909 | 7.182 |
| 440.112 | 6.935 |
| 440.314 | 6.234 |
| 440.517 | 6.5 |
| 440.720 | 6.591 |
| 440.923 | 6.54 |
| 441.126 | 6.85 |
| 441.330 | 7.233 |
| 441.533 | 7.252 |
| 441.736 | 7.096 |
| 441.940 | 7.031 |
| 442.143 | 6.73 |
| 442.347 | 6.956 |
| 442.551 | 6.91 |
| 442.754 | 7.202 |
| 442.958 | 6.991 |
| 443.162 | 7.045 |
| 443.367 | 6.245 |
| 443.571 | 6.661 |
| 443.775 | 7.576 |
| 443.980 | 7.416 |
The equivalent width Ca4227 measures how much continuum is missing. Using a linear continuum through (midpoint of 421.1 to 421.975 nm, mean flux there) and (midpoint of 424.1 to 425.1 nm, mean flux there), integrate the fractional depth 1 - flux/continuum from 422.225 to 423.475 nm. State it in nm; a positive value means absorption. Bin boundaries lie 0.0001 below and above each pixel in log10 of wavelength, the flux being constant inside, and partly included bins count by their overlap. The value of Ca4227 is 0.19 nm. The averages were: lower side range 5.96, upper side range 6.05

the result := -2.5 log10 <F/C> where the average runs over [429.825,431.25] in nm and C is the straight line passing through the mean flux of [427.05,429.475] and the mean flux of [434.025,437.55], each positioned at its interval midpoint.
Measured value 0.29 mag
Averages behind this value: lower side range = 5.49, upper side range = 6.71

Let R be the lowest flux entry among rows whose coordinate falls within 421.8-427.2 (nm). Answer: 4.625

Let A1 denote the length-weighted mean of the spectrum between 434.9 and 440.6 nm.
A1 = 6.65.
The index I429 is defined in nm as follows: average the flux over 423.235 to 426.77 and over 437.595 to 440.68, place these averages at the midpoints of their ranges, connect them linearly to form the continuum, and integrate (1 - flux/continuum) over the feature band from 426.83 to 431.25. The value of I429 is 0.69 nm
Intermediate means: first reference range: 5.92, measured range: 5.11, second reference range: 6.42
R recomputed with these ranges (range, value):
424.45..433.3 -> 3.87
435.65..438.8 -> 5.069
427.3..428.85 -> 4.91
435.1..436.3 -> 6.558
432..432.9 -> 5.646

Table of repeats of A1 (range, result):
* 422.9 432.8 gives 5.57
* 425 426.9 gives 5.92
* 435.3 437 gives 6.97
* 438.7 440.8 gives 6.6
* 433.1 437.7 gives 6.57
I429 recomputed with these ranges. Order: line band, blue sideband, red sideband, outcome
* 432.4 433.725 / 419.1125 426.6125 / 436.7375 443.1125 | 0.05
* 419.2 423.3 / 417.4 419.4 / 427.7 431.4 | -0.19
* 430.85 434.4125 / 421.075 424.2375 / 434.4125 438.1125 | 0.37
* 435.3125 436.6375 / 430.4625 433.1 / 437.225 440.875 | -0.17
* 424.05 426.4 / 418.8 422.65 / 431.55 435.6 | -0.06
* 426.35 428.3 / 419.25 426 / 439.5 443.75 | 0.11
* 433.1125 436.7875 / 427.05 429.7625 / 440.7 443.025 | -0.19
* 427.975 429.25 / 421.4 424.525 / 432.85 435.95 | 0.06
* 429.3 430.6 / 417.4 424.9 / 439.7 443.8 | 0.32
